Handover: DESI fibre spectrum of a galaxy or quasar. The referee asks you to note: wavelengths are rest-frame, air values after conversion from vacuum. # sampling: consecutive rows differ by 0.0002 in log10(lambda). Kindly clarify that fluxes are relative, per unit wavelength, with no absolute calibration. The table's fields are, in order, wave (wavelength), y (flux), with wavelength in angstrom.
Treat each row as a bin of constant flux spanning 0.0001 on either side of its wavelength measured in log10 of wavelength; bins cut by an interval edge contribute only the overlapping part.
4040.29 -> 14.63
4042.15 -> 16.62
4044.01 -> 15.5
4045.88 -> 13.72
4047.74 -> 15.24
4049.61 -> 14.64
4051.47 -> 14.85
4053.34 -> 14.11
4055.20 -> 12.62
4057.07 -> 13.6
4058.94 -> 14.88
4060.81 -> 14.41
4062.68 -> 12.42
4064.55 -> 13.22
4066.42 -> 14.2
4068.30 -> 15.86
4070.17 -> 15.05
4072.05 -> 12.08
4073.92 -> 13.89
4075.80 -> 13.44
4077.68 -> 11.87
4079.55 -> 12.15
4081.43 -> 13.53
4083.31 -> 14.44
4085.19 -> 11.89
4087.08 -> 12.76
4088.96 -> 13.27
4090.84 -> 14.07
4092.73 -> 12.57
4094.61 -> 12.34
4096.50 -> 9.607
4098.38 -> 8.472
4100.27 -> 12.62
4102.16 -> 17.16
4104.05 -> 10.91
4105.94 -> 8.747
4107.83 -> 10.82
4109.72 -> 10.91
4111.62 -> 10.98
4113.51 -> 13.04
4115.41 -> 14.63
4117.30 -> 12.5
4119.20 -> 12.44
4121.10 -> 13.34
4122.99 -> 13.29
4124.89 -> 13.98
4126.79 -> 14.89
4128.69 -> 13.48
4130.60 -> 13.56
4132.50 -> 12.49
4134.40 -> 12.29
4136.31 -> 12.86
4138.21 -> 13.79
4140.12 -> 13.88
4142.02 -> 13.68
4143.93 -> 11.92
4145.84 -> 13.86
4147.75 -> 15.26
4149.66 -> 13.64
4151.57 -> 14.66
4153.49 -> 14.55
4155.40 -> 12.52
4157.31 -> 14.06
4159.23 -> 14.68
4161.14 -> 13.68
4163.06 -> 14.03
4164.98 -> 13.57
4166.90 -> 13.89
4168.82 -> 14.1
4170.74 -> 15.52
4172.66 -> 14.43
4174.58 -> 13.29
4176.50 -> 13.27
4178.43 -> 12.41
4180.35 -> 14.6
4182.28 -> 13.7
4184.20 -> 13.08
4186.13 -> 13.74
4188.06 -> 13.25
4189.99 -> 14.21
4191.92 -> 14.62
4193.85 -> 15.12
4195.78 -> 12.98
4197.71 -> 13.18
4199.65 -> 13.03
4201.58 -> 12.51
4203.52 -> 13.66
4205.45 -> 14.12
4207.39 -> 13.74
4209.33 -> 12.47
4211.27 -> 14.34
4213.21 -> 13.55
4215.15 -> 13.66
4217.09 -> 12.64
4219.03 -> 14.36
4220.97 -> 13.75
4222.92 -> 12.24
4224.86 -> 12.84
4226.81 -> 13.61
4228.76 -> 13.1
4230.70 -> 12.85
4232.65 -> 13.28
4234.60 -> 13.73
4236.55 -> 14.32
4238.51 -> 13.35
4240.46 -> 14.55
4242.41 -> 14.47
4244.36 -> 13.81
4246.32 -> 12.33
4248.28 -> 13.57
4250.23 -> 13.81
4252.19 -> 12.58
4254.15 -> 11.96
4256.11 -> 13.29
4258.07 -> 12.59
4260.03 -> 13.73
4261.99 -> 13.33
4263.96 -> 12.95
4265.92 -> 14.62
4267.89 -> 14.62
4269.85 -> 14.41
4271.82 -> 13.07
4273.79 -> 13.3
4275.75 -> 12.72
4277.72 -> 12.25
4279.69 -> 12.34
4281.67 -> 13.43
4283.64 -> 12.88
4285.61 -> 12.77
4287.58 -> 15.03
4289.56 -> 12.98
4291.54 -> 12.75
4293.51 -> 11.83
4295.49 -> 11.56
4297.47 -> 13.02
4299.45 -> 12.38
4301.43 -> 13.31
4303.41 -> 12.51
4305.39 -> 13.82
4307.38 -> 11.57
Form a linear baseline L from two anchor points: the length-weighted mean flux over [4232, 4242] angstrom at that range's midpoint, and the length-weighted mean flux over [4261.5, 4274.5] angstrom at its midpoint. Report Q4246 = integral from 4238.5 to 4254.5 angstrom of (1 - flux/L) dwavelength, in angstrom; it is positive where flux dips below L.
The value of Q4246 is 0.49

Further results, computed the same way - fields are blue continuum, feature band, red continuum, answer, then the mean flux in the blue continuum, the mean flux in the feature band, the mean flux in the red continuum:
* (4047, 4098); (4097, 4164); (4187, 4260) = 1.8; 13.4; 13.1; 13.4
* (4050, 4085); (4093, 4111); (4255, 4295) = 3.0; 13.7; 11.3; 13.2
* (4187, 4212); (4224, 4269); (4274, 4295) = -0.8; 13.6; 13.5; 12.9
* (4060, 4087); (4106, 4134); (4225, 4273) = 1.5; 13.4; 12.7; 13.5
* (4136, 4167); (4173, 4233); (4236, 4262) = 0.5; 13.8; 13.5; 13.4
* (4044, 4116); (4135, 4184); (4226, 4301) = -2.5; 13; 13.8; 13.2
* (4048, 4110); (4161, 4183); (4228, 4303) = -1.3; 13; 13.9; 13.2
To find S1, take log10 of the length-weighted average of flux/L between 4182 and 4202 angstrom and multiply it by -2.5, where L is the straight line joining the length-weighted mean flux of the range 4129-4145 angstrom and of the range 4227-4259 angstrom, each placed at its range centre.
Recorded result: -0.03 mag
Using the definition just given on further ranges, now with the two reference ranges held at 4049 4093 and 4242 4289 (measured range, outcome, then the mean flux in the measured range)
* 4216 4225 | 0.013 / 13.2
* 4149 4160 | -0.043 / 14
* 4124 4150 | -0.004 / 13.5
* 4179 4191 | -0.024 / 13.7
